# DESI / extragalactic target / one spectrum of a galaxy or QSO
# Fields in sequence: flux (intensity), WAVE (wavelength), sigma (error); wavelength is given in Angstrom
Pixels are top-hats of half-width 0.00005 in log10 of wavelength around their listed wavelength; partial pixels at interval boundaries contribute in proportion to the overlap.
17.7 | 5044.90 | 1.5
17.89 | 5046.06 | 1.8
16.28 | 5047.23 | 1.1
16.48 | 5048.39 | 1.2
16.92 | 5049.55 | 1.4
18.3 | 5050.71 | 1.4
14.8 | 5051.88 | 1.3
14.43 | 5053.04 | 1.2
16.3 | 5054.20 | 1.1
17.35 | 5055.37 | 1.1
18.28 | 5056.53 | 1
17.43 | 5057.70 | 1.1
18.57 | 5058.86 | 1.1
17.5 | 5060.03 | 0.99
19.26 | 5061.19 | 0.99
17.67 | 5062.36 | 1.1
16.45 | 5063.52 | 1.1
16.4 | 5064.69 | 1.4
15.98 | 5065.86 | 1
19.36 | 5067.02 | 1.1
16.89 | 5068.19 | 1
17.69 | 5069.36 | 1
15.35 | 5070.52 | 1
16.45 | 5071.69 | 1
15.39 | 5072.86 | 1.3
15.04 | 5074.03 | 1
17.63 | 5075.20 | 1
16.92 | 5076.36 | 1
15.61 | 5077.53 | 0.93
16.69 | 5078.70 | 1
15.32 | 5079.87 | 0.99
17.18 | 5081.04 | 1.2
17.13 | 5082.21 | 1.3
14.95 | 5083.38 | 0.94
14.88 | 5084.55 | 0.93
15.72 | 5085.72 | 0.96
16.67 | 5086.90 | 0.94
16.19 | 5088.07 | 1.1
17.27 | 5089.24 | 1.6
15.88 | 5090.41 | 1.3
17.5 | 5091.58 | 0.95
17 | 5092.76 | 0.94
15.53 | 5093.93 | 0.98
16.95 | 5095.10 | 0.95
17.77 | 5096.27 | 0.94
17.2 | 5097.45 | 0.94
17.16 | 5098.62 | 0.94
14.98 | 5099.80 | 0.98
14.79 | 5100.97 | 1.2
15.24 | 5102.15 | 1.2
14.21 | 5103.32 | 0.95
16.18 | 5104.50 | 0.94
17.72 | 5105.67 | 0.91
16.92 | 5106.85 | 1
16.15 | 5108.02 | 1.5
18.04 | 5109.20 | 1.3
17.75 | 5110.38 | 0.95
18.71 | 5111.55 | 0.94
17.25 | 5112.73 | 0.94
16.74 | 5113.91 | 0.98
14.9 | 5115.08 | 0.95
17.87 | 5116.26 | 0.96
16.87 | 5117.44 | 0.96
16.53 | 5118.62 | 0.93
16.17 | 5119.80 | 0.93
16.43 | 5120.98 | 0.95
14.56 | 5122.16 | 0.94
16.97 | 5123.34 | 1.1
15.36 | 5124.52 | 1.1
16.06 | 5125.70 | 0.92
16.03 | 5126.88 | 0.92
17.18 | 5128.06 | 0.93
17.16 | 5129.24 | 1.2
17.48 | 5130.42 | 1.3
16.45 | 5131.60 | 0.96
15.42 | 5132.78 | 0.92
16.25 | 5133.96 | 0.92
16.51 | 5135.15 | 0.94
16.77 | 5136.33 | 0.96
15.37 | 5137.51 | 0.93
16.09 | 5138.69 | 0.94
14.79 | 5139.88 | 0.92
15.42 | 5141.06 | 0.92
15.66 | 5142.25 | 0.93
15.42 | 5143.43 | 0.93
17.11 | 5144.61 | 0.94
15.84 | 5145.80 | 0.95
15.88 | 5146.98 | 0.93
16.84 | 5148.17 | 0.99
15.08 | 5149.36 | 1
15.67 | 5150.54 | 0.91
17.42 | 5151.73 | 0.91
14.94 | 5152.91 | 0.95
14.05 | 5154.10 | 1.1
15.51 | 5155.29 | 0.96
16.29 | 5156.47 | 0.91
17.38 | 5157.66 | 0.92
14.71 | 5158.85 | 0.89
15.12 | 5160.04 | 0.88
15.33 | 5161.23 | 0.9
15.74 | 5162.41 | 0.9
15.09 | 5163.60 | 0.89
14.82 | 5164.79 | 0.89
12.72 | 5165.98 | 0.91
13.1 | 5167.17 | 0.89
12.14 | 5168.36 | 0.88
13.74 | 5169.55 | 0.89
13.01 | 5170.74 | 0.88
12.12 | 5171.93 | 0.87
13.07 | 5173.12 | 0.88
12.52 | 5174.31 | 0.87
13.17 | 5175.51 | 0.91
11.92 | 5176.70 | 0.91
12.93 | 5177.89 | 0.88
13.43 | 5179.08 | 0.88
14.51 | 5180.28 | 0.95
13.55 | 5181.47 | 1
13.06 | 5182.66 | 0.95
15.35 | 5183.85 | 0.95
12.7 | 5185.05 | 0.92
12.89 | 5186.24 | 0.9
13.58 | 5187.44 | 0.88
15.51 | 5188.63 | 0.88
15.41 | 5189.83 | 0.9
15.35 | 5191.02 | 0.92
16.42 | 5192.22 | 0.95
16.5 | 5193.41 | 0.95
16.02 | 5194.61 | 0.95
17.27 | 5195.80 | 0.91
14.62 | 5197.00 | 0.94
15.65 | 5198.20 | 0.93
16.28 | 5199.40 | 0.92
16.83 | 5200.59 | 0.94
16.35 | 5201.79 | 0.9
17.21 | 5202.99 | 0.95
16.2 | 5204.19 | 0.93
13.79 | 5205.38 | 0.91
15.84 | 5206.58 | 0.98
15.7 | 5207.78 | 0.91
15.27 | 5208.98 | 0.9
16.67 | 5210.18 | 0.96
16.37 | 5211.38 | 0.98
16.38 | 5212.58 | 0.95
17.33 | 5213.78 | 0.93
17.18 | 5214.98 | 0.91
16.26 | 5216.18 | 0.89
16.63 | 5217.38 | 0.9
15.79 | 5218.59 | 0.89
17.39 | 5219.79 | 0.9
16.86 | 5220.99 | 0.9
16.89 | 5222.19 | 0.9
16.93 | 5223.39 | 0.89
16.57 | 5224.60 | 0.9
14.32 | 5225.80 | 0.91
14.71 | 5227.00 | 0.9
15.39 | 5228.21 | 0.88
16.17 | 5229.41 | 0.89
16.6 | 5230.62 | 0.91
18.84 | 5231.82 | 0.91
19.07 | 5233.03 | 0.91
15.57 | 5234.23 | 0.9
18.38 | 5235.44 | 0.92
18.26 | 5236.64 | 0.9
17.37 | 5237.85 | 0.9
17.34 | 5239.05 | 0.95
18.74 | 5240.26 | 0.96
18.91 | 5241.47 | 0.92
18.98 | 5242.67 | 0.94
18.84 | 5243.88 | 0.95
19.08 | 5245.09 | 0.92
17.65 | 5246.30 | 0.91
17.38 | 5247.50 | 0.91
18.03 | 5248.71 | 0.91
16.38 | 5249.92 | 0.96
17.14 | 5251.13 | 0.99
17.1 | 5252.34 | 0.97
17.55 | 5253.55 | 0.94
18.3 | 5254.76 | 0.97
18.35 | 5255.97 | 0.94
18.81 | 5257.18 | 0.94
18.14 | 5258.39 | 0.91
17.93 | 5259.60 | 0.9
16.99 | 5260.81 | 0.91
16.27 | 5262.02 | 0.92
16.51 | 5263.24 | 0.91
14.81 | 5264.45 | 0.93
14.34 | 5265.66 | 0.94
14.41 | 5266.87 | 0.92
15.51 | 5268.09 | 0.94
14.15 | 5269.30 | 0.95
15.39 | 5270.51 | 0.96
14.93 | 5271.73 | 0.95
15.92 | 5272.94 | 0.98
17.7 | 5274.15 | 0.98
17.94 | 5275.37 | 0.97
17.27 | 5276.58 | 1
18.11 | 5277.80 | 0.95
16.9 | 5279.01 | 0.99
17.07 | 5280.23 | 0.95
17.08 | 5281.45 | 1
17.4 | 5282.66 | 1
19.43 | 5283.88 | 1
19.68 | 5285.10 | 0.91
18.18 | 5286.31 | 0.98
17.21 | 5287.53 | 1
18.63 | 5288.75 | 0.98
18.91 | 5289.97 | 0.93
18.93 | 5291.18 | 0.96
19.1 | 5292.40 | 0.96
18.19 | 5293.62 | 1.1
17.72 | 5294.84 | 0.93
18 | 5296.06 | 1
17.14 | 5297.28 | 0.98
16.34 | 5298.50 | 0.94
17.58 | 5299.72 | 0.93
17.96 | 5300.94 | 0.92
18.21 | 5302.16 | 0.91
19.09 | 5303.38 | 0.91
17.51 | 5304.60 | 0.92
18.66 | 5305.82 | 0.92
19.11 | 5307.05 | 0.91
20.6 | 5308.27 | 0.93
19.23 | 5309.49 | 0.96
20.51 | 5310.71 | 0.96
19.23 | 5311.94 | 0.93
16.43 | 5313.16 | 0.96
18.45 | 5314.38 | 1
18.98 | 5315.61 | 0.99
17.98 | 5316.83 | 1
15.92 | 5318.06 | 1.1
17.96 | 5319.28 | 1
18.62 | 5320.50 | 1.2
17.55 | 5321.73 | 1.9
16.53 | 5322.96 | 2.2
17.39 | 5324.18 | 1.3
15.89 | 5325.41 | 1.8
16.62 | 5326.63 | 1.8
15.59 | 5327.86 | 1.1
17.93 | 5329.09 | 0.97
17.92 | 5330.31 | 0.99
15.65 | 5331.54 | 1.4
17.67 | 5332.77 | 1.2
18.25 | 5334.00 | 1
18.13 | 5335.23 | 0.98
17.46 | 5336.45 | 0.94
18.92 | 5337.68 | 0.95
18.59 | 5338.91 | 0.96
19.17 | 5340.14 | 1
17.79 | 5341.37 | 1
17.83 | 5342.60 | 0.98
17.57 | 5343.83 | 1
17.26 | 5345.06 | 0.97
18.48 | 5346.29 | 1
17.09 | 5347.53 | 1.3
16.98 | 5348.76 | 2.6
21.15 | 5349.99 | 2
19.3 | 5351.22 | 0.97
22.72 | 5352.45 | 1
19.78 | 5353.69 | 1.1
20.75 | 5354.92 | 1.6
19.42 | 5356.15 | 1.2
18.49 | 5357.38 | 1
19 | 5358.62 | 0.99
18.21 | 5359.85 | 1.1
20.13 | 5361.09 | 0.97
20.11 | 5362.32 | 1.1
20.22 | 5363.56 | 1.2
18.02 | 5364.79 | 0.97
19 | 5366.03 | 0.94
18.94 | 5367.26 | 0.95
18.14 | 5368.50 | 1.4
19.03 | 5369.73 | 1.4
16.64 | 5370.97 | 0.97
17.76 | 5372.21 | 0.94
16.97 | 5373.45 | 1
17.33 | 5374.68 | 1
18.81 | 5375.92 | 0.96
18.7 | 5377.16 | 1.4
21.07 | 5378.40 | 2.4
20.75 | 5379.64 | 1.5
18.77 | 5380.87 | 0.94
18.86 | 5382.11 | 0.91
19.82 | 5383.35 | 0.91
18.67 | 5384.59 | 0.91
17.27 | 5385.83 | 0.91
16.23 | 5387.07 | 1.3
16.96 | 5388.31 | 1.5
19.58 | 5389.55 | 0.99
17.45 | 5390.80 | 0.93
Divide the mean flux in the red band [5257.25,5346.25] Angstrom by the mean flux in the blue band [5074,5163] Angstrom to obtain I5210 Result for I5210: 1.08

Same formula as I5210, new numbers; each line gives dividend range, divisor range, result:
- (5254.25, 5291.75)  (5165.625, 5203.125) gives 1.20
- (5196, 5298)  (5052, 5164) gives 1.04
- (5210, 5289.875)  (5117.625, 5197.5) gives 1.13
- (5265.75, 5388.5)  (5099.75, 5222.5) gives 1.16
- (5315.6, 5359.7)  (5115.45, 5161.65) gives 1.13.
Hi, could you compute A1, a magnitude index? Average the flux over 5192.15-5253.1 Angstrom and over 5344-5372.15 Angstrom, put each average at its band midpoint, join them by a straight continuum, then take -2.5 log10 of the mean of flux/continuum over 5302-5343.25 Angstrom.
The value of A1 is 0.03 mag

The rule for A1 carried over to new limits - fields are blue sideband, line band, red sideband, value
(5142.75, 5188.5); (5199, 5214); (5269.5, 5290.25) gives -0.044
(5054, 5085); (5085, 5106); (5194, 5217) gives 0.026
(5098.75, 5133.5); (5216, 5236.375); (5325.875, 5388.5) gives 0.046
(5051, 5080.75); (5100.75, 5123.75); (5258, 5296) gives 0.021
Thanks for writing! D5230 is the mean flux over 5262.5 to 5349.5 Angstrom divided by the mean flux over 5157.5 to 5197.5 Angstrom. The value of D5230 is 1.24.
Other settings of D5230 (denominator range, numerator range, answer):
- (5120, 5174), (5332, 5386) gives 1.22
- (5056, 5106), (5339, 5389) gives 1.13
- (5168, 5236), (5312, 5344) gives 1.14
